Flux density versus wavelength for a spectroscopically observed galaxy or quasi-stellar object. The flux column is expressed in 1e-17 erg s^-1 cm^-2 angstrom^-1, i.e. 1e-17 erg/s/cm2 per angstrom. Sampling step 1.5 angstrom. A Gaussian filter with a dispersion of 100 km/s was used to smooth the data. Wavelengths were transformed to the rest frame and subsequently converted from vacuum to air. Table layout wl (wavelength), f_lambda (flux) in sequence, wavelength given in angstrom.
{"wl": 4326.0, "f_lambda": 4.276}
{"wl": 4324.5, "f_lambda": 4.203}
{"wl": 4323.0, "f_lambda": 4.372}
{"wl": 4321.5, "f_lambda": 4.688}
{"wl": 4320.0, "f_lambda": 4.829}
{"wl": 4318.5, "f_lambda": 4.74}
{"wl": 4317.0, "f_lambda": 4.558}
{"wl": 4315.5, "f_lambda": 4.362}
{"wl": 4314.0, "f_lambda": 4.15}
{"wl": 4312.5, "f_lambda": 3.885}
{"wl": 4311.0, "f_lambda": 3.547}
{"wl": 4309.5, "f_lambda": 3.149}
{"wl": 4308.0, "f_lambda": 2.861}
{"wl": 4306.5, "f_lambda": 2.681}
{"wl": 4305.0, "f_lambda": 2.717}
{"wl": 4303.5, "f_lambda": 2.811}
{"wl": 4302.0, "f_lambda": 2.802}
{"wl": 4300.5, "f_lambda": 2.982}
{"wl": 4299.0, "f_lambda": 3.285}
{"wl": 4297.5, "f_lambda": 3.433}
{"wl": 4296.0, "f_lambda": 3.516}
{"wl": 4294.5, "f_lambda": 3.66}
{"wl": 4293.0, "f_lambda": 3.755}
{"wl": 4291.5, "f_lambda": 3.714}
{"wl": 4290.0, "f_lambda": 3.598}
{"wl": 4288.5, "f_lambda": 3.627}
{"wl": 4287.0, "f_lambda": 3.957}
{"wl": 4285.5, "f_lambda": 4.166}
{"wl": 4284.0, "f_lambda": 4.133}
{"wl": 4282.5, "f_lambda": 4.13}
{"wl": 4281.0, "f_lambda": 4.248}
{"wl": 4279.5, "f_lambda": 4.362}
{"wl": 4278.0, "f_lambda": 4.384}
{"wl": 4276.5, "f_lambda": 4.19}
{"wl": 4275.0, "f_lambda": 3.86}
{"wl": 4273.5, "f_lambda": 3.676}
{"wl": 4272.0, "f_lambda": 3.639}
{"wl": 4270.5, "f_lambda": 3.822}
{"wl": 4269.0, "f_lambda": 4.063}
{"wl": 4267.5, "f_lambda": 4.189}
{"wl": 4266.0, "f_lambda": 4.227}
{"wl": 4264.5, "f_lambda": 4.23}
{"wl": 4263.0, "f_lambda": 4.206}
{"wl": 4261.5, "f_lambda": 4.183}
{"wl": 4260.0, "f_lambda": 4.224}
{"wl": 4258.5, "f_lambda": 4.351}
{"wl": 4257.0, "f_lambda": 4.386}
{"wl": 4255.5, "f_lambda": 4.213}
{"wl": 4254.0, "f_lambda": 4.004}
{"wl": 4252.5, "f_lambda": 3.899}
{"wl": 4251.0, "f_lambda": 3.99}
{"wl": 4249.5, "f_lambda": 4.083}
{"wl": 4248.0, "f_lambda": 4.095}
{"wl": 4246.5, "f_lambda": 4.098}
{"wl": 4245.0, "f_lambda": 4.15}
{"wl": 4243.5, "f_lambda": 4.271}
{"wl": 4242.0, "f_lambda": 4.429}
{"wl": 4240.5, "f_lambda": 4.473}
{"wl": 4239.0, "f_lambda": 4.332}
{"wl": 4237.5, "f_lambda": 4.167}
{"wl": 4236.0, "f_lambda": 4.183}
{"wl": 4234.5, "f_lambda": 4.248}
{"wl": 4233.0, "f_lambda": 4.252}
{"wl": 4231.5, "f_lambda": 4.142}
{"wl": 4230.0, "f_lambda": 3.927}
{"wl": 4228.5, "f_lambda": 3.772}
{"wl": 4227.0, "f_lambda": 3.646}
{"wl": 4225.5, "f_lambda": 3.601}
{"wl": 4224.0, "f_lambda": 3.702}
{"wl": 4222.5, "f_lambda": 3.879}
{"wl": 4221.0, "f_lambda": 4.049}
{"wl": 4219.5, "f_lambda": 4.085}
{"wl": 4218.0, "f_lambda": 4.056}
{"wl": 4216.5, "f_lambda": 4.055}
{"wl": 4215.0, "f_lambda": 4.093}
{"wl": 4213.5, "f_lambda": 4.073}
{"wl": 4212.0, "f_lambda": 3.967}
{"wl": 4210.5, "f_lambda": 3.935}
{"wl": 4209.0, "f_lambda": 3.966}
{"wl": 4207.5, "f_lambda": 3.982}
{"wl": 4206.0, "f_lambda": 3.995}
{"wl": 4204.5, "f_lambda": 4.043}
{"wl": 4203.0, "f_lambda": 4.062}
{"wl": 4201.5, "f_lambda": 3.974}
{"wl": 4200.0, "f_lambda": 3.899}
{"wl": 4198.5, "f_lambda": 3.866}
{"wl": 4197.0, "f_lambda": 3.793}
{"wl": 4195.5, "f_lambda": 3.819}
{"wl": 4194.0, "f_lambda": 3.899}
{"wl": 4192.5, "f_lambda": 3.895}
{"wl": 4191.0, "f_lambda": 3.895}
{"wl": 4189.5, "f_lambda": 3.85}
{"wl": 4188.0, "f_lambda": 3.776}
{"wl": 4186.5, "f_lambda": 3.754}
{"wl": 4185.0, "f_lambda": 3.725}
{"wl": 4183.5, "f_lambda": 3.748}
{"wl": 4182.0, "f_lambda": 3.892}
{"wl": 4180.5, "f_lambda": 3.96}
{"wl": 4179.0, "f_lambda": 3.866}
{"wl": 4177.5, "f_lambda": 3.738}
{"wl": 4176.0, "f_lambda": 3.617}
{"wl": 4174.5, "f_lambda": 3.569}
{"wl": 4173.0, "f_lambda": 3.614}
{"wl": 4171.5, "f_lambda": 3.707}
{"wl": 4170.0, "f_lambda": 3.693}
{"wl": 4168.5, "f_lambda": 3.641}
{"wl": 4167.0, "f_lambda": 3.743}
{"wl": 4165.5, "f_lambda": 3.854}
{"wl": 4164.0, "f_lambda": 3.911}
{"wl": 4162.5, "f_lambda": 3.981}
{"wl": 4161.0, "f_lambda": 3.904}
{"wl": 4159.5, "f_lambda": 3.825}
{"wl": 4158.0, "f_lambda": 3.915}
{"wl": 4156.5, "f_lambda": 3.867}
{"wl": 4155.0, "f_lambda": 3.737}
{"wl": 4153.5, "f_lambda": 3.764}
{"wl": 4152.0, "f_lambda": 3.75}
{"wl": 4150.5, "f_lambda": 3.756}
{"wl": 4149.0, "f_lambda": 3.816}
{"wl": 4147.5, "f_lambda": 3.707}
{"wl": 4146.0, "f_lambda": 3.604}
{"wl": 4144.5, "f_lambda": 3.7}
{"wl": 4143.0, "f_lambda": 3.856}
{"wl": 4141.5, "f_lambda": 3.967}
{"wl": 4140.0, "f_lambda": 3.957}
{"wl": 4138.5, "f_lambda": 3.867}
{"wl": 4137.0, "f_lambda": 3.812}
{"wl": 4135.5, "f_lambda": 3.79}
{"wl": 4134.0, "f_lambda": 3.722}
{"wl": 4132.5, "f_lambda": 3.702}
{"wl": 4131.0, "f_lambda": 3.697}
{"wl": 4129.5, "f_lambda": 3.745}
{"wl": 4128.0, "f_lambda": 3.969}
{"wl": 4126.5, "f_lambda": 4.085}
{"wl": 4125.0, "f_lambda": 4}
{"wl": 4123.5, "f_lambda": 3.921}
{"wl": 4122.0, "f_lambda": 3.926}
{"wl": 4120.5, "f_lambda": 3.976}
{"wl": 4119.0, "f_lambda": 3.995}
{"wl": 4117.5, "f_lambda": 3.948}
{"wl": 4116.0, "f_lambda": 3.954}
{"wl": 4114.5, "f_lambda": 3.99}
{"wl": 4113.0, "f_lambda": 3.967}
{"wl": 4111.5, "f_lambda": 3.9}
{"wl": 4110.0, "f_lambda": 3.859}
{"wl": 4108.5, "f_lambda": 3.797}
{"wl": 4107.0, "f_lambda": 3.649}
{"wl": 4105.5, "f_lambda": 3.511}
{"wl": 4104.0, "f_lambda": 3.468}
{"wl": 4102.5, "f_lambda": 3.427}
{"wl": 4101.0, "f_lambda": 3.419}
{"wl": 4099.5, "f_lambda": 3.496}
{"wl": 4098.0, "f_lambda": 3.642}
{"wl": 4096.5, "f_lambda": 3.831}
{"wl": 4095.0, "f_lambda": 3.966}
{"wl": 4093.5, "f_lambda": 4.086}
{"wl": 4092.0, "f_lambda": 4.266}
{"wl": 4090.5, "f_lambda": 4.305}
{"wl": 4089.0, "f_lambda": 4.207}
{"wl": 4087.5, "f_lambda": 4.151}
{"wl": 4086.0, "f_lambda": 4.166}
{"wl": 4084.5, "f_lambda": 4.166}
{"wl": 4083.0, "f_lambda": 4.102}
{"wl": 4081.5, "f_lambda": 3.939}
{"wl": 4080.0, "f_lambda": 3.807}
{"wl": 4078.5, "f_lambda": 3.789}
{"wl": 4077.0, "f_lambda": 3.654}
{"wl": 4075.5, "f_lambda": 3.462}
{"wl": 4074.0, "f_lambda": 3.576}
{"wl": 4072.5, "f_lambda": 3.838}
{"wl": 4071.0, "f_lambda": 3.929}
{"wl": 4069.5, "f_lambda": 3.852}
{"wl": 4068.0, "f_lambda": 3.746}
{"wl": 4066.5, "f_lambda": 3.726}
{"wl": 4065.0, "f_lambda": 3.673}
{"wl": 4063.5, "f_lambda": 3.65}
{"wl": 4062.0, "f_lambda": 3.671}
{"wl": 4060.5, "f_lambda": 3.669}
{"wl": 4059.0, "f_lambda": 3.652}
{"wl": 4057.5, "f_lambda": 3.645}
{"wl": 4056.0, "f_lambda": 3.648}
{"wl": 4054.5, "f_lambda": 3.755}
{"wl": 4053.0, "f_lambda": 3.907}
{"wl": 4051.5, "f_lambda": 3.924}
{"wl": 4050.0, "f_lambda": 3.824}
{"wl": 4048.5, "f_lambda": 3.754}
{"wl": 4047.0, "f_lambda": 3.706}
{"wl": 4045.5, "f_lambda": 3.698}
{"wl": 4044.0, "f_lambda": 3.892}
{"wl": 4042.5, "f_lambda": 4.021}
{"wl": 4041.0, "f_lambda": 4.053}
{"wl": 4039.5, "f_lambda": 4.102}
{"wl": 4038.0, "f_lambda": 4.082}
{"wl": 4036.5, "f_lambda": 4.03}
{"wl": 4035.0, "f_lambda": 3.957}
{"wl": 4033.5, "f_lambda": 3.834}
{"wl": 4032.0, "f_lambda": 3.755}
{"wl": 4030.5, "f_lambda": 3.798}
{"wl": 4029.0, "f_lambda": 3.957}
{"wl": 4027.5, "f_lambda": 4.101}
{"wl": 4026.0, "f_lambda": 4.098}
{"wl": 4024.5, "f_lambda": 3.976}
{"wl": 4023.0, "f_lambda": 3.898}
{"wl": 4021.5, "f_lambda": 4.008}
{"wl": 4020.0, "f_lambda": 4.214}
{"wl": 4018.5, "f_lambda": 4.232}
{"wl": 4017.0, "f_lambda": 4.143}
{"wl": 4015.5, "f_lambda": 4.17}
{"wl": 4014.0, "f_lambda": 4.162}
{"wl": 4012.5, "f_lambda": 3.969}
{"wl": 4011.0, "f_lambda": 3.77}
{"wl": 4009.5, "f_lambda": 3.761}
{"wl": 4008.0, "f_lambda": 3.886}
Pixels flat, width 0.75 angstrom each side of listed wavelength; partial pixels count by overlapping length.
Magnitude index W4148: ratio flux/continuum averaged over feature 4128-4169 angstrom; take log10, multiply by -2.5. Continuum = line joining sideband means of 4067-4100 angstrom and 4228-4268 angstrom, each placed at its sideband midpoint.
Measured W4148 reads 0.06 mag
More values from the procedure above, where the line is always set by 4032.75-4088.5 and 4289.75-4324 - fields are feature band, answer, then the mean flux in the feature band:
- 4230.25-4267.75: -0.14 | 4.2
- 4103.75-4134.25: -0.02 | 3.85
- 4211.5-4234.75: -0.07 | 3.97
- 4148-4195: -0.01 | 3.8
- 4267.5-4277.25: -0.06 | 3.9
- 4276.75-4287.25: -0.15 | 4.21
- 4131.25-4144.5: -0.01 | 3.82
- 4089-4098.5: -0.06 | 4.04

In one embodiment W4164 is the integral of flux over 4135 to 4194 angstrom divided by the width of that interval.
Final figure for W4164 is 3.8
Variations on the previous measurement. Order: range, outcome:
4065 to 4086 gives 3.82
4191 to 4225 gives 3.95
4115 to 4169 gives 3.85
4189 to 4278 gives 4.04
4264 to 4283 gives 4.08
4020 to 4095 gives 3.89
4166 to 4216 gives 3.85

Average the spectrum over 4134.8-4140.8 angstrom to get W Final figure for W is 3.86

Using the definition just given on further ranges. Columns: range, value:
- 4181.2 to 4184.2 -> 3.82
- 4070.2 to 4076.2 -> 3.7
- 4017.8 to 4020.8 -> 4.22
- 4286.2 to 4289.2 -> 3.8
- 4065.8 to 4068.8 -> 3.74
